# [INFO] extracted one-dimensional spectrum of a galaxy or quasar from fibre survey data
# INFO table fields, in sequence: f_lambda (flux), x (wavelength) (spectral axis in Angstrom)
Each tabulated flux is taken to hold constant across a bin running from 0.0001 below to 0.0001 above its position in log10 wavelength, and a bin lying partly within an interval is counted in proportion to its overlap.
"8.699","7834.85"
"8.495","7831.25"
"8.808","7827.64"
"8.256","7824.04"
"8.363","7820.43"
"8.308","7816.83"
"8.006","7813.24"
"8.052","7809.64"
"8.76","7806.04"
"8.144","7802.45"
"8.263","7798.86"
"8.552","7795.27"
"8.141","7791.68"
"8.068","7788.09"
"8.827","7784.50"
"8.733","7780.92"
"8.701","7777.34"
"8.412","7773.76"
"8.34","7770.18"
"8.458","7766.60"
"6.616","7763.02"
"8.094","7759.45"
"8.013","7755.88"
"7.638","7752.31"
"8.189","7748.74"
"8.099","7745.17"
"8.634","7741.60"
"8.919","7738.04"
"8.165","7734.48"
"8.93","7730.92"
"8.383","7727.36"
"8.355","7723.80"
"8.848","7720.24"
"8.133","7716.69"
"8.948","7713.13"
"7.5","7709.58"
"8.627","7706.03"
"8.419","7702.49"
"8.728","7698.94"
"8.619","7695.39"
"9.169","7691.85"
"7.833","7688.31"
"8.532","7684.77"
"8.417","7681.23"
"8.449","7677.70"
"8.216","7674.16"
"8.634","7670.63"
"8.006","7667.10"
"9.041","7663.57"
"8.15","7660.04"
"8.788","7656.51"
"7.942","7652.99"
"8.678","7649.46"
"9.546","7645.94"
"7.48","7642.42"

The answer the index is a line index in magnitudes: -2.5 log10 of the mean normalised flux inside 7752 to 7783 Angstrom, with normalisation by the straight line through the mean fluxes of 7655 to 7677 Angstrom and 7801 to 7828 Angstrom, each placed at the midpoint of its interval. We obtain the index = 0.03 mag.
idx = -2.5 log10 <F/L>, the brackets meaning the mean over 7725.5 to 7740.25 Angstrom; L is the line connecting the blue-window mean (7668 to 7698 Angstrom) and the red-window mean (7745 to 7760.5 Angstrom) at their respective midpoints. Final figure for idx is -0.06 mag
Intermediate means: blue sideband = 8.48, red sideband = 7.99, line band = 8.6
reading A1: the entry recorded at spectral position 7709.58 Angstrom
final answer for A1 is 7.5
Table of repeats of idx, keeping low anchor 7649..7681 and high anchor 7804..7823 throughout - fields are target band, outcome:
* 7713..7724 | -0.02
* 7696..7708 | -0.02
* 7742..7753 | 0.03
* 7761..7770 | 0.09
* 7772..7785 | -0.04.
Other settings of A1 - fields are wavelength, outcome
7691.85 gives 9.169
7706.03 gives 8.627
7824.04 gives 8.256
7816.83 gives 8.308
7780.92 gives 8.733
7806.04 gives 8.76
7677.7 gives 8.449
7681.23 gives 8.417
